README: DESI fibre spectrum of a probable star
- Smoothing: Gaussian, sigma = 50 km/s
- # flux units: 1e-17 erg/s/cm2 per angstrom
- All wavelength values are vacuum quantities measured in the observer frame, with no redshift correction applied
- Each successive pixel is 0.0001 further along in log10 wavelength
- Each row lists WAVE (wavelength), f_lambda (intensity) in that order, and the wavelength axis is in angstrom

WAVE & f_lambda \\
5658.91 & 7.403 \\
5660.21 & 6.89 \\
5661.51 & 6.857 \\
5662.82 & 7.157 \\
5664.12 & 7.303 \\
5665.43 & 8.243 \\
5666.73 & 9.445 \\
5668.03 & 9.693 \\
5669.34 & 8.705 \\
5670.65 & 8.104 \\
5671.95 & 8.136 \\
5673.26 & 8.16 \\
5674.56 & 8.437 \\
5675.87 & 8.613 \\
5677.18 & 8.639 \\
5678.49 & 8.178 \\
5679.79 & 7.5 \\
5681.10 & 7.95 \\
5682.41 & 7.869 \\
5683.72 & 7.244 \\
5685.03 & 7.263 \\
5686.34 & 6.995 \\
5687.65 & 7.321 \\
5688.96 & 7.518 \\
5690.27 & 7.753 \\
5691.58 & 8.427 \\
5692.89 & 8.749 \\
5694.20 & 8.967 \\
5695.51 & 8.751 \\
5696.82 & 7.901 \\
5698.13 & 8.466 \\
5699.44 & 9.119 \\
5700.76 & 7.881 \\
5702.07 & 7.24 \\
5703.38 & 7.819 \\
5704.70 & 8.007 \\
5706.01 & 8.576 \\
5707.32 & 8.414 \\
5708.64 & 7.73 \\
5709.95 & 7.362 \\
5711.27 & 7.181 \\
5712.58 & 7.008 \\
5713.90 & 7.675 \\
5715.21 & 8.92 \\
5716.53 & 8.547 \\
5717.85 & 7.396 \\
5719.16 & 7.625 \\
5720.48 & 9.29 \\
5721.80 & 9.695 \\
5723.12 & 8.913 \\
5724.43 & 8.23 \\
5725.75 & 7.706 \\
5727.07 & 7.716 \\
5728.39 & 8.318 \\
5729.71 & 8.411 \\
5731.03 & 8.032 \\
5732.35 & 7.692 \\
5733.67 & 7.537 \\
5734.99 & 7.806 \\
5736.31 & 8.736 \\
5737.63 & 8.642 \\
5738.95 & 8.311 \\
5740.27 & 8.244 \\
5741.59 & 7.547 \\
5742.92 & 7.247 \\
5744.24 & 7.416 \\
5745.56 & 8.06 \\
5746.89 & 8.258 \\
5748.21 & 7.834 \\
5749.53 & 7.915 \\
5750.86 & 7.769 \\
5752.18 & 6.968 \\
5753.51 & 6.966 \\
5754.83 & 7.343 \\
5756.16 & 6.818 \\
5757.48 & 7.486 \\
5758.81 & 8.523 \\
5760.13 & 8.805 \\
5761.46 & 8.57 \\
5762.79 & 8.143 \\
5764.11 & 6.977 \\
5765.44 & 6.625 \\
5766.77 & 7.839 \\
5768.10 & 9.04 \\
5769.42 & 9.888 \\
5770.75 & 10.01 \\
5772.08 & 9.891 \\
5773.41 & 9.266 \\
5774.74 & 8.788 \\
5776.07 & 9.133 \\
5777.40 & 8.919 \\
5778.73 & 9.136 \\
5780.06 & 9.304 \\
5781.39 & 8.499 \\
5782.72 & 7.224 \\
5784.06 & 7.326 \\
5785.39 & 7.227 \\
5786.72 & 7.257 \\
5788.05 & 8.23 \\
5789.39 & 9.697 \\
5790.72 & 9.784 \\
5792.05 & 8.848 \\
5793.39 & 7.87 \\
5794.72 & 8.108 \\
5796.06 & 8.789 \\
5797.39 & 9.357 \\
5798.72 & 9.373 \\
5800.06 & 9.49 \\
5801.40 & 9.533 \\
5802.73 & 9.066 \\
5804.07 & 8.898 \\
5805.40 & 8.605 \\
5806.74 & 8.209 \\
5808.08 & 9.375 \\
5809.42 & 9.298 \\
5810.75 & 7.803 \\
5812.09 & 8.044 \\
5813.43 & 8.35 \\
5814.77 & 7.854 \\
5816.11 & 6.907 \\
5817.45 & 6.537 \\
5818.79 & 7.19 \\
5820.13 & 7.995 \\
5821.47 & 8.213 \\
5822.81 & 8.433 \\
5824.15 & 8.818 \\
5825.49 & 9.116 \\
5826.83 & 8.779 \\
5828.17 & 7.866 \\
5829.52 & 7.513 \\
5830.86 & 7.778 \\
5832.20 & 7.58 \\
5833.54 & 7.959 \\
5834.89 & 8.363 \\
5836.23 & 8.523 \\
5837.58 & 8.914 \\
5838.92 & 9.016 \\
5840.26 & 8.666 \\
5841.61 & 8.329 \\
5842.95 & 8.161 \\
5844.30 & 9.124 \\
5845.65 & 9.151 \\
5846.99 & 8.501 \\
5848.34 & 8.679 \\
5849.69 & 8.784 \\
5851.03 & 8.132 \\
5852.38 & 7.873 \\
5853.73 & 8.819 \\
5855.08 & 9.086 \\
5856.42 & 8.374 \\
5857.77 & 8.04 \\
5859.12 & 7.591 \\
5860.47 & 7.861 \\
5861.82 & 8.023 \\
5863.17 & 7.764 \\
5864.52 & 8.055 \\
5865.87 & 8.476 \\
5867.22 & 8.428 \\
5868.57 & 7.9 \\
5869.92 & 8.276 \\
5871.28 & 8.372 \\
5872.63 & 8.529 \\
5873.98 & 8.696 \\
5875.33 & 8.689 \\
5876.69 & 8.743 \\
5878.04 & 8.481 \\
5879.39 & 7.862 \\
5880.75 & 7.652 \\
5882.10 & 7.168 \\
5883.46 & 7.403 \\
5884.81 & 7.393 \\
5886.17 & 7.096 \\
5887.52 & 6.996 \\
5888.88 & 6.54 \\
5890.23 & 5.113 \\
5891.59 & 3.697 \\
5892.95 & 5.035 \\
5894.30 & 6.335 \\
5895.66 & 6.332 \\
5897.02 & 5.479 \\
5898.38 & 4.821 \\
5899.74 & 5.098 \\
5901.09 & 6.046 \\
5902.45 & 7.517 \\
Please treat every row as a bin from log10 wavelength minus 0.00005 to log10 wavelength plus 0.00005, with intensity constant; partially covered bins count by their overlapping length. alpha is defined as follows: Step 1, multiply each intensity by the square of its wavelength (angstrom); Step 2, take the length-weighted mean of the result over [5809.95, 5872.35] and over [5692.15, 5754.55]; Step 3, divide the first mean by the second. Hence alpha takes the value 1.06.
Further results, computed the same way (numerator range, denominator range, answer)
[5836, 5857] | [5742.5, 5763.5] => 1.15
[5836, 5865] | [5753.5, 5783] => 1.03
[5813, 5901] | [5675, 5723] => 1.02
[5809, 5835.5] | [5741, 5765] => 1.07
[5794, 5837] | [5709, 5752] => 1.07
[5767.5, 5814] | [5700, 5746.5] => 1.12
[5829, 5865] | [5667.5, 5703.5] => 1.08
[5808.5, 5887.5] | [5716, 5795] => 1.03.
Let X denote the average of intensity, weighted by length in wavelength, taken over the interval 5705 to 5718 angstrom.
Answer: 7.9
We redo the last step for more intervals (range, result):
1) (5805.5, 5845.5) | 8.25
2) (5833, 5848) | 8.61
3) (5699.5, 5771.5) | 8.02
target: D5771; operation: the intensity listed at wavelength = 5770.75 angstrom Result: 10.01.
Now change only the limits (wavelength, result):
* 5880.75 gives 7.652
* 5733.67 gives 7.537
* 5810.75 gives 7.803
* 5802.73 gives 9.066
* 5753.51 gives 6.966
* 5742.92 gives 7.247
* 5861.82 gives 8.023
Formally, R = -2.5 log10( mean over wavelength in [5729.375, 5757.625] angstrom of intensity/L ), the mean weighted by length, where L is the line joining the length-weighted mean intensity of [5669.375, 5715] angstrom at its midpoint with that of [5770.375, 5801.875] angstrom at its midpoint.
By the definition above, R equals 0.09 mag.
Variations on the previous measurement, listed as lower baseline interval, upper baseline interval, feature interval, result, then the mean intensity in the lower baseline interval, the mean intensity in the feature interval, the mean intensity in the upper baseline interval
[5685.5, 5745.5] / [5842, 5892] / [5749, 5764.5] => 0.05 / 8.06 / 7.7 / 7.96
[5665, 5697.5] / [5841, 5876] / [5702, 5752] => 0.03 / 8.18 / 8.02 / 8.37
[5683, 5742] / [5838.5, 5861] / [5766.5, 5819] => -0.04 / 8.06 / 8.62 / 8.48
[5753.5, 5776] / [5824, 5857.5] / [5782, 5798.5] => 0.01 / 8.36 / 8.34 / 8.47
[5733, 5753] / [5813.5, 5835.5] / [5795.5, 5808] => -0.15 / 7.88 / 9.06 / 7.94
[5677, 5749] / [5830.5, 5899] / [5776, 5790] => -0.05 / 8.03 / 8.32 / 7.78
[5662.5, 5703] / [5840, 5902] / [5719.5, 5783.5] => -0.04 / 8.13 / 8.23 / 7.59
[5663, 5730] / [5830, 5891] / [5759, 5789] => -0.05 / 8.13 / 8.47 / 8.1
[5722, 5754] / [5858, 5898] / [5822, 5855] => -0.13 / 7.96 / 8.46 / 7.36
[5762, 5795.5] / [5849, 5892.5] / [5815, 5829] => 0.03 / 8.52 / 7.97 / 7.79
